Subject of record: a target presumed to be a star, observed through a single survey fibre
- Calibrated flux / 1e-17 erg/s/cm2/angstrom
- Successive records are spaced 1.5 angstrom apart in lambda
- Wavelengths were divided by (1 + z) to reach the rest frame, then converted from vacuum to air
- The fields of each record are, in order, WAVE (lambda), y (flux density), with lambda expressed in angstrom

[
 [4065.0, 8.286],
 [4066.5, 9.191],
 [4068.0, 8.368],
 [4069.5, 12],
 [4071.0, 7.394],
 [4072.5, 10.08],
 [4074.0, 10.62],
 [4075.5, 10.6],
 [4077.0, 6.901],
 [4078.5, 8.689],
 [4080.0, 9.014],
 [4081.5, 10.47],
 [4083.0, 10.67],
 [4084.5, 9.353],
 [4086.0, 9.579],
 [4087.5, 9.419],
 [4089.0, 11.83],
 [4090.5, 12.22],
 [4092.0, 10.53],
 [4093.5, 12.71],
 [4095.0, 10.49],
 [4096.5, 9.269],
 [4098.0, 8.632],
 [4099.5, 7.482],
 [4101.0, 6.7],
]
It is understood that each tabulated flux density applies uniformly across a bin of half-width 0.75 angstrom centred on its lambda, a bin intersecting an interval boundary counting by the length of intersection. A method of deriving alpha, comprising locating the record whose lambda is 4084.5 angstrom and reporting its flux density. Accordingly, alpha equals 9.353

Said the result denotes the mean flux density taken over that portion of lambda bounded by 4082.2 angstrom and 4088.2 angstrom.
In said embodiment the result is 9.76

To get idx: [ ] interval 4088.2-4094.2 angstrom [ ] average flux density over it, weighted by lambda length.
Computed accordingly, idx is 11.8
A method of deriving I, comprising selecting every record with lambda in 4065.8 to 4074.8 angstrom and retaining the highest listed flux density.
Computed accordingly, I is 12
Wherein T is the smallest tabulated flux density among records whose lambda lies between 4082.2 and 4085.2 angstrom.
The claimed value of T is 9.353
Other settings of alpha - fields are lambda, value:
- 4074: 10.62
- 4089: 11.83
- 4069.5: 12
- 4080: 9.014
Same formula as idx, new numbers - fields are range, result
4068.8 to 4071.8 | 9.66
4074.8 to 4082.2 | 9.12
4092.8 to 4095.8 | 11.5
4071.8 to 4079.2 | 9.38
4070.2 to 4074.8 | 9.41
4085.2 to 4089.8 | 10.3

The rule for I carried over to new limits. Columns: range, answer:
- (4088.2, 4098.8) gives 12.71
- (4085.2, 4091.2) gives 12.22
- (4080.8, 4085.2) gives 10.67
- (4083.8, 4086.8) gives 9.579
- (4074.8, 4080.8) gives 10.6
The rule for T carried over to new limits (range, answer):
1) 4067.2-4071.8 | 7.394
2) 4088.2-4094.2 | 10.53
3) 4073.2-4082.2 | 6.901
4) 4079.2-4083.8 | 9.014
